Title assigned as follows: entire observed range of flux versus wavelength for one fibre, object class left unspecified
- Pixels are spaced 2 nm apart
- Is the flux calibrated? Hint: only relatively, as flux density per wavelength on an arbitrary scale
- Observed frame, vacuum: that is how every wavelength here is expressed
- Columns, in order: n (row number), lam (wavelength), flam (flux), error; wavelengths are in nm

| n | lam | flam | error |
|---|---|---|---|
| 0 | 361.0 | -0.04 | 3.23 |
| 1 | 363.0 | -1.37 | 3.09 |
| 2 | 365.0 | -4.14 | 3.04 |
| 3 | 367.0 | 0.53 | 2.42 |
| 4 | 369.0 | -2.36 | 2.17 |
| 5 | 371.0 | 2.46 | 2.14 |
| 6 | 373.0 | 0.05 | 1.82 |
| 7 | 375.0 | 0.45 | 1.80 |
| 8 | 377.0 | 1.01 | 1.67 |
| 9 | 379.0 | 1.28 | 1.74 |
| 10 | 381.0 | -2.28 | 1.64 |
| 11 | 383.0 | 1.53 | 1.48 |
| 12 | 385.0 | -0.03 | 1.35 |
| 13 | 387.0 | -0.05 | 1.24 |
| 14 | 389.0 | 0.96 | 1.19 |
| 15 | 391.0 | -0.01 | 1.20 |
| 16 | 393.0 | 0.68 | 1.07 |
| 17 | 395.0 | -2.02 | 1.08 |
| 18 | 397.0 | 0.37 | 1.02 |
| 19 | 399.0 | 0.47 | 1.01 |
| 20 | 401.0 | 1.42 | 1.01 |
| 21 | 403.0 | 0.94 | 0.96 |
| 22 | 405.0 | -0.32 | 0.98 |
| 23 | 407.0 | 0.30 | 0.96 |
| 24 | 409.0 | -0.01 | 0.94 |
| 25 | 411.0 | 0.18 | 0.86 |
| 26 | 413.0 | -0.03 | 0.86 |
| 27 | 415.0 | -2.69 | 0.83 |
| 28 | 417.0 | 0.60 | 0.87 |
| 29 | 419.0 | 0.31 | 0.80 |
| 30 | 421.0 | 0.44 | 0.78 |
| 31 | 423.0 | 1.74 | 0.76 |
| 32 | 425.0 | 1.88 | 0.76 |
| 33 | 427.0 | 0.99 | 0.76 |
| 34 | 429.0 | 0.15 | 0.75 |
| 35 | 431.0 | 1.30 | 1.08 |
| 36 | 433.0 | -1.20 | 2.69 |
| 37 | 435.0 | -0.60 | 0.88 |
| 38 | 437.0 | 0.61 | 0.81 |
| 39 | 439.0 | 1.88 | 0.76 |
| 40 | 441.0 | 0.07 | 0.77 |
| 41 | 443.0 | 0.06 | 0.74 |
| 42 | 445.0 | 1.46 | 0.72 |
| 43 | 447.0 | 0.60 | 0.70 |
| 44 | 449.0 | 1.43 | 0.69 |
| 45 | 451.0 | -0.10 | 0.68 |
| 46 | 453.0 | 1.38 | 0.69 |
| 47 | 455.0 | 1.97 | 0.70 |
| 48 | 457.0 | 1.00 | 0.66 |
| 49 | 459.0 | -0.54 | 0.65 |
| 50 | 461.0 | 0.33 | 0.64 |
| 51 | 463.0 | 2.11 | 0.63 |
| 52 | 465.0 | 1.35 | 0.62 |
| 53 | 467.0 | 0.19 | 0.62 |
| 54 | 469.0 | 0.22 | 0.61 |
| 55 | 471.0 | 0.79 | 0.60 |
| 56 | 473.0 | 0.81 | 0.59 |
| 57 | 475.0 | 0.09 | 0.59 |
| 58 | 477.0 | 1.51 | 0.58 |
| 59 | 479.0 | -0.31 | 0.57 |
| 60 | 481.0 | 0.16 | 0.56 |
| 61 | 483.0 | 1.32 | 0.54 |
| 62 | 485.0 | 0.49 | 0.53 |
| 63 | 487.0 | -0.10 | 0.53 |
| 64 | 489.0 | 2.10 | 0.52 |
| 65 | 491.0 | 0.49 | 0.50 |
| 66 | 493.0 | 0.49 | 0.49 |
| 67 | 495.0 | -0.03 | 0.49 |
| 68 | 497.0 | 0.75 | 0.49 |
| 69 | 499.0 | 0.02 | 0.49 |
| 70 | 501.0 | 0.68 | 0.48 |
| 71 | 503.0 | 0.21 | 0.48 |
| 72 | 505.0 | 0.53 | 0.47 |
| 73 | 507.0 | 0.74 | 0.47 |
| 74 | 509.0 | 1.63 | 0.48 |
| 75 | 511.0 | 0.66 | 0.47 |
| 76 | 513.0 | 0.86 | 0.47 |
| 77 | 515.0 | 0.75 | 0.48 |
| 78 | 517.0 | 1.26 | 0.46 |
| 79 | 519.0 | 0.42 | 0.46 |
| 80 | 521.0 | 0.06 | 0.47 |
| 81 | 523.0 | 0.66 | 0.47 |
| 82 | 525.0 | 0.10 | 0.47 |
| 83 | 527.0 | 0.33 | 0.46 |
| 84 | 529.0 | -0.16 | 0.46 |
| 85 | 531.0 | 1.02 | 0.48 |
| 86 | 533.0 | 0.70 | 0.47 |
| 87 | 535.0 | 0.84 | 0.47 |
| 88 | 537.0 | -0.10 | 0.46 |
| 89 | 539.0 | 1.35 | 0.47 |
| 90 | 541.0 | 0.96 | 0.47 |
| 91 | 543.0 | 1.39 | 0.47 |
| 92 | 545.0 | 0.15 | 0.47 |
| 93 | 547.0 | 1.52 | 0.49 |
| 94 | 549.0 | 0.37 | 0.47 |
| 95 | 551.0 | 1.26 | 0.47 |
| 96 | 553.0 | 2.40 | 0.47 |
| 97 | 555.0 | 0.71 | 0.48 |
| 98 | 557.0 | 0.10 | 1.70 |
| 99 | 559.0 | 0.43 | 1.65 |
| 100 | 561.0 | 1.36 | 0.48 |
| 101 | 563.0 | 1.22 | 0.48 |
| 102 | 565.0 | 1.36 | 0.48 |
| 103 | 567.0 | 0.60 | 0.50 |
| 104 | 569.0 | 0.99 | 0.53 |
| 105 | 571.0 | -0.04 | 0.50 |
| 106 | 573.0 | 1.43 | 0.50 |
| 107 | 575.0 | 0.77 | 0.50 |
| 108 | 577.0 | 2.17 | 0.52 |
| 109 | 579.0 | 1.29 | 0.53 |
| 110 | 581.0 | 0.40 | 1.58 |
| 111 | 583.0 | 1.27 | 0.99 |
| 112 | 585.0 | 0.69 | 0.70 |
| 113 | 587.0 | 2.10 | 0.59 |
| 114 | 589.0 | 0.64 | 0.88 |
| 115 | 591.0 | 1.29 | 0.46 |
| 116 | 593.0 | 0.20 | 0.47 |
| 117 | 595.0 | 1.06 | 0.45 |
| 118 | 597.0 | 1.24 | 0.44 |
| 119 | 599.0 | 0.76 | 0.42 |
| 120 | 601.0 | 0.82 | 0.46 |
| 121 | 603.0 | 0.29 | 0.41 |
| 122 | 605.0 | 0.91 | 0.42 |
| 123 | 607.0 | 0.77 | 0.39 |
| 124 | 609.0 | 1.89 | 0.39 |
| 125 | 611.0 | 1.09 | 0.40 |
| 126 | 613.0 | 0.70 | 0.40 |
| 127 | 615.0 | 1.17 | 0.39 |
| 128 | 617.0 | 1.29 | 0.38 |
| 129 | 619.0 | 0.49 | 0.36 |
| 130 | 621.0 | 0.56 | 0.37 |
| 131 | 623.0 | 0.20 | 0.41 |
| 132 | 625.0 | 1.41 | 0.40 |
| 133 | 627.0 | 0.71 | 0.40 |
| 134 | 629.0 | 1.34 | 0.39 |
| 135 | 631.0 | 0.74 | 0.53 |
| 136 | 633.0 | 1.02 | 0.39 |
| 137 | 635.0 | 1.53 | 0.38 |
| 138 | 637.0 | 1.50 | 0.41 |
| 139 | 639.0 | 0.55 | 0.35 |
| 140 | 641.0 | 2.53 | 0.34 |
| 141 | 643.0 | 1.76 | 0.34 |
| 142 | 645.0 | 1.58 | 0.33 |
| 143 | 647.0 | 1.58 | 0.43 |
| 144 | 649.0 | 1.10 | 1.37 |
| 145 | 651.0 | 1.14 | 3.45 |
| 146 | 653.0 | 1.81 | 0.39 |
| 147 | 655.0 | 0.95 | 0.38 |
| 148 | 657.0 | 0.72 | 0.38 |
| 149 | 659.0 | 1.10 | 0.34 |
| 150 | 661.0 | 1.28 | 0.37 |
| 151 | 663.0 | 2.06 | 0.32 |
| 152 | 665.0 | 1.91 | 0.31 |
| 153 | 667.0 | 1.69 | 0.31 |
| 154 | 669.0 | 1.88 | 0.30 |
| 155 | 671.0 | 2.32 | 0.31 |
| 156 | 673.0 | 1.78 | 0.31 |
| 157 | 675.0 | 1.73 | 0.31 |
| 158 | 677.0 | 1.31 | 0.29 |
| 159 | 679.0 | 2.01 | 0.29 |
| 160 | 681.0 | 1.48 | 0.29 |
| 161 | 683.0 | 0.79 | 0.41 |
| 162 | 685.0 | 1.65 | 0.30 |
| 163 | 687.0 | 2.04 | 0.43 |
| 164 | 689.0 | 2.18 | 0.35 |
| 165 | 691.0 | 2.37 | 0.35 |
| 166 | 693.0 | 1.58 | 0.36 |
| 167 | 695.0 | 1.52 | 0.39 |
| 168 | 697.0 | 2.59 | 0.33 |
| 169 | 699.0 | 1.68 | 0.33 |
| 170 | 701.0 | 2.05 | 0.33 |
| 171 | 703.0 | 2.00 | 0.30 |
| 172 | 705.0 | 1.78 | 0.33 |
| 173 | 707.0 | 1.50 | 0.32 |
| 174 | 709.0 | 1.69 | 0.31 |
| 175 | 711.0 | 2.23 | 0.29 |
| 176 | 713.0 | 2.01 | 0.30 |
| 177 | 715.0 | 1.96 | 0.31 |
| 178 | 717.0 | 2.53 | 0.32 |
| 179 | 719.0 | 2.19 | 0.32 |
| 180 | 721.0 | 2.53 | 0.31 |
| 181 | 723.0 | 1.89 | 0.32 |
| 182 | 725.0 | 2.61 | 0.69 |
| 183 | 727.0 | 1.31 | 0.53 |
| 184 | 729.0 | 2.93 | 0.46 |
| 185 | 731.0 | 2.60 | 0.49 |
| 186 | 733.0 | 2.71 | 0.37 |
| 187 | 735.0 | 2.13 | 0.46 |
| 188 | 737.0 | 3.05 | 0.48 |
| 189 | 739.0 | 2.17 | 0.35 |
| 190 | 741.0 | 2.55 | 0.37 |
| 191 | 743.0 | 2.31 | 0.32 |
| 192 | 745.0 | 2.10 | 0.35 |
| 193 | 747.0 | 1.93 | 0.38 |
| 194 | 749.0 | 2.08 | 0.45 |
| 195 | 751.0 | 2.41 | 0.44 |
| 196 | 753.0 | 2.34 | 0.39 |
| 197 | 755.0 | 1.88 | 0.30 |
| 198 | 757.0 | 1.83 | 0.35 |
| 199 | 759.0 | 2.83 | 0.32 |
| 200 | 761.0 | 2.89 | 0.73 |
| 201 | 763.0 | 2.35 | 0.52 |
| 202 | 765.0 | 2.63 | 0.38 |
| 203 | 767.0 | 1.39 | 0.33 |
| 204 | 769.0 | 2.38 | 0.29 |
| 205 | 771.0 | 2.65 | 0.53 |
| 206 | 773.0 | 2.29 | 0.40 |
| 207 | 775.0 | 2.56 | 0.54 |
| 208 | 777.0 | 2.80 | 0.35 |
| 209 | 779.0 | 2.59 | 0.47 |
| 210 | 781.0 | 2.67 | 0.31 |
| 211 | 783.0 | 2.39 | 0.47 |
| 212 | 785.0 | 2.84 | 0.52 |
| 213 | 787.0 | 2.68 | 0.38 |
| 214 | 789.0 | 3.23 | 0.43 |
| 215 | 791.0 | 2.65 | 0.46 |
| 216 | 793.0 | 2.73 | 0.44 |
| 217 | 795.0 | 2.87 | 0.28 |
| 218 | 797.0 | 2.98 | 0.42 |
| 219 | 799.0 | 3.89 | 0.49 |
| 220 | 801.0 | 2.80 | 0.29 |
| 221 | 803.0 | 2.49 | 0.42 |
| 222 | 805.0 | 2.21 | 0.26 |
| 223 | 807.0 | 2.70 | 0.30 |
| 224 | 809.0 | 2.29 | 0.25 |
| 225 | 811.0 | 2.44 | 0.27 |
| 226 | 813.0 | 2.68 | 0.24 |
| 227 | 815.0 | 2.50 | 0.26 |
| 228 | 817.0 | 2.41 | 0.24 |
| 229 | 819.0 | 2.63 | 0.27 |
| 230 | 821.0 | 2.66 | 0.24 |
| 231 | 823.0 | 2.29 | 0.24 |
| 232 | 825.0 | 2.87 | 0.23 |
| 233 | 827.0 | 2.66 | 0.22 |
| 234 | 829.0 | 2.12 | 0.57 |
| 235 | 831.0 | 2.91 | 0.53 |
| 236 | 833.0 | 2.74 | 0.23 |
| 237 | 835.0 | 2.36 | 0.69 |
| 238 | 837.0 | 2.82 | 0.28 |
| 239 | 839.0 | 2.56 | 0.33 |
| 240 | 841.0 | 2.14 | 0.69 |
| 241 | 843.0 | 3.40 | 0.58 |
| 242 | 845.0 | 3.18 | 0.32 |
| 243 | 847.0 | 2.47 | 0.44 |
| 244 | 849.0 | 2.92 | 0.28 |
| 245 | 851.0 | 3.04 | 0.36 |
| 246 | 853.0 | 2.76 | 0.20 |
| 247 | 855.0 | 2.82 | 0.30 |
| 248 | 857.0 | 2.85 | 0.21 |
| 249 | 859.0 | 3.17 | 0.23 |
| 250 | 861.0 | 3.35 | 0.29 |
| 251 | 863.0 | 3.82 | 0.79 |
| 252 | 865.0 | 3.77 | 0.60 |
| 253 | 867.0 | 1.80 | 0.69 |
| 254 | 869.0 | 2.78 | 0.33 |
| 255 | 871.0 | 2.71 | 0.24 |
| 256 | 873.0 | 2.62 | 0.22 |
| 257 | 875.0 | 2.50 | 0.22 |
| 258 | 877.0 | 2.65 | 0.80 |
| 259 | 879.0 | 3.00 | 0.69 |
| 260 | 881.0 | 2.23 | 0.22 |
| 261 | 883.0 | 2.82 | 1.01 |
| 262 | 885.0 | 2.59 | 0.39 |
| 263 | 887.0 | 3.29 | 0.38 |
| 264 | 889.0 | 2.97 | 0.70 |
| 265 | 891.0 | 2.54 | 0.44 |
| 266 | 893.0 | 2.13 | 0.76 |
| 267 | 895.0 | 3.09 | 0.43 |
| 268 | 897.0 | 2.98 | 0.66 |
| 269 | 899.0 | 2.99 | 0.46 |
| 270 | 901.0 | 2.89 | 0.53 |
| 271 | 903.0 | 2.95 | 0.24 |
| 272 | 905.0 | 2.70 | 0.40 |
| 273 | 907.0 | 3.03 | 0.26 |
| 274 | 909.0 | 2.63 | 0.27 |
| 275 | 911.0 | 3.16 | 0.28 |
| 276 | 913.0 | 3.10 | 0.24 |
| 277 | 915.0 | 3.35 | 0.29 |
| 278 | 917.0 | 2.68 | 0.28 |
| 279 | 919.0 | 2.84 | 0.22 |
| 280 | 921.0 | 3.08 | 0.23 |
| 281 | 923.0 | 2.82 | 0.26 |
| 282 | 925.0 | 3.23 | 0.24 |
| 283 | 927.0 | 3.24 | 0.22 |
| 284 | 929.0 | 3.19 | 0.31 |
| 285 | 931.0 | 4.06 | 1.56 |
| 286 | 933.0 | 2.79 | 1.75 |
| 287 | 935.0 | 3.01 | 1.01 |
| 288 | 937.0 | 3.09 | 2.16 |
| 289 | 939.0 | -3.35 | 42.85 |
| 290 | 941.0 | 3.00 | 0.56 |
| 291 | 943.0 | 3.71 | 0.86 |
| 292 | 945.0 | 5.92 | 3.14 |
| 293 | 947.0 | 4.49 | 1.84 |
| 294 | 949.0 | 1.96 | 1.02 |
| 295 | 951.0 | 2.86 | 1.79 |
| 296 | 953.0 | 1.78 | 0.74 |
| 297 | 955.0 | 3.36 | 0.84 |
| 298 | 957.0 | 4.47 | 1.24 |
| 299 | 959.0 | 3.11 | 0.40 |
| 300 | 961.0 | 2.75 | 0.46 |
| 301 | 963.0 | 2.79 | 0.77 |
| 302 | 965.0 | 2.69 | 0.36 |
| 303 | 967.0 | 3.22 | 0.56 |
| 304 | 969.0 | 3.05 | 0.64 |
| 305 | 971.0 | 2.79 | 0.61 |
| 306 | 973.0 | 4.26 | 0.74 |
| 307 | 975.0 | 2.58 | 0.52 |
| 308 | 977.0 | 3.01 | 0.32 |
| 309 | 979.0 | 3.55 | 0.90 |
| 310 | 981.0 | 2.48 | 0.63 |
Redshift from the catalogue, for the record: 0.72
